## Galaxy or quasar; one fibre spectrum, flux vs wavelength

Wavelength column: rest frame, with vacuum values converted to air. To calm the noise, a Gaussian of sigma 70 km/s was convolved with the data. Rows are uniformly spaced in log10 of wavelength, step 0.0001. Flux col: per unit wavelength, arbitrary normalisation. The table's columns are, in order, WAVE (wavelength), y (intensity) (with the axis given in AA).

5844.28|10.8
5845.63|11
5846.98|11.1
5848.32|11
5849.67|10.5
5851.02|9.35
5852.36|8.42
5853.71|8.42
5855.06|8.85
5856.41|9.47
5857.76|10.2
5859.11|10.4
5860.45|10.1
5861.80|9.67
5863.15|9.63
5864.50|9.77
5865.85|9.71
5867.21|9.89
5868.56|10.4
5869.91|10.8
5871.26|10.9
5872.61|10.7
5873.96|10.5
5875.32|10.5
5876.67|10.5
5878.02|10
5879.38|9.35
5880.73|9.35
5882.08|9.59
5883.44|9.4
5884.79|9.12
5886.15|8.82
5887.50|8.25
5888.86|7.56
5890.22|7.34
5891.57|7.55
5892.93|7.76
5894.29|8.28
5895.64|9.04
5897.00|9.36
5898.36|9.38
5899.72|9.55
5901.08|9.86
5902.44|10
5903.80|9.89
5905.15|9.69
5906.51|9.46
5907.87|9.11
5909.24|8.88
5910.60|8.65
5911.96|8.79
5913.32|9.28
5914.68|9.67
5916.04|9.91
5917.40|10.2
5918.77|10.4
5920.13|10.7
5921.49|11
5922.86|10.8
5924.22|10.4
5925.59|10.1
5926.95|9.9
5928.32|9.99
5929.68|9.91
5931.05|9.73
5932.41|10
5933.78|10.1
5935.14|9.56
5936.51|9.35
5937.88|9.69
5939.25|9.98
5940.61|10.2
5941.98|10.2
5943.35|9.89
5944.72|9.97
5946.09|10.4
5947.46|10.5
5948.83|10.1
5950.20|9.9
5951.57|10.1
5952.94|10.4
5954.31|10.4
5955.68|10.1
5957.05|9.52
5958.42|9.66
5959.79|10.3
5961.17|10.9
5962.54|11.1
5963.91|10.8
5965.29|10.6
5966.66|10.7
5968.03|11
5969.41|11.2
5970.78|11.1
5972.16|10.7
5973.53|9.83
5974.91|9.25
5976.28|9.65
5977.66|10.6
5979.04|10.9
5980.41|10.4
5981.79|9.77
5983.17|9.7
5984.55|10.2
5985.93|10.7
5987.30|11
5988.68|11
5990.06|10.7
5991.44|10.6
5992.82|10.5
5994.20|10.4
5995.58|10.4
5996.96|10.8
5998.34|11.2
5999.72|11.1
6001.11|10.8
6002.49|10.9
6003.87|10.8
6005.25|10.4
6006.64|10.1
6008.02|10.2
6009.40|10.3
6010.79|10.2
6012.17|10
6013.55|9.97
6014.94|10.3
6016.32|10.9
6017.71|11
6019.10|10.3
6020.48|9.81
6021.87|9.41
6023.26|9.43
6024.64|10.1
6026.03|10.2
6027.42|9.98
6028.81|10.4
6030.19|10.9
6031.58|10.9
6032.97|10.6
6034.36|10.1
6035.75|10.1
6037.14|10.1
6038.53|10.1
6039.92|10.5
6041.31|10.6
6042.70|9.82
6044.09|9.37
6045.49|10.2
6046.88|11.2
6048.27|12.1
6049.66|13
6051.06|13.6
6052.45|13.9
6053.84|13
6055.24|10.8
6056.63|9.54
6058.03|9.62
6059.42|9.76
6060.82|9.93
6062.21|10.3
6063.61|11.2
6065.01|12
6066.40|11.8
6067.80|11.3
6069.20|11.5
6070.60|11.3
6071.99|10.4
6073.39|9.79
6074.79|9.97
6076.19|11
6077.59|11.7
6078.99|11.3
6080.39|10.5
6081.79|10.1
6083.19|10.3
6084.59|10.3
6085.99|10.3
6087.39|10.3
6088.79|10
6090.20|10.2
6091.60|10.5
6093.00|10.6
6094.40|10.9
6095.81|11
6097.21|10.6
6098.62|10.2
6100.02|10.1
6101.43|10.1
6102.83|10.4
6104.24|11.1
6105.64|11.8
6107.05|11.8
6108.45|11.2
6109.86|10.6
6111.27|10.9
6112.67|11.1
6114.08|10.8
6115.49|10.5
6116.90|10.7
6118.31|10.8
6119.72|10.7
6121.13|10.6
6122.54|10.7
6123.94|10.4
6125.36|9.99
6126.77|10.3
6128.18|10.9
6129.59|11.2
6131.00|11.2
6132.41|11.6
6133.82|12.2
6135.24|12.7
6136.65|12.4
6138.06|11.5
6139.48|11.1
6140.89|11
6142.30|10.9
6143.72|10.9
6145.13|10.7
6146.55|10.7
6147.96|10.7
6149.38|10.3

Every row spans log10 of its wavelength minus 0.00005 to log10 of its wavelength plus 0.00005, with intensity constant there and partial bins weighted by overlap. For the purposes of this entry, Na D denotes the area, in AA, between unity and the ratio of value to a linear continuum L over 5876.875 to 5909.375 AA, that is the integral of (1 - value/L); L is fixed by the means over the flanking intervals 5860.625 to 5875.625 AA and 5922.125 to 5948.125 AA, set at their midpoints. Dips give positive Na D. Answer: 3.5 AA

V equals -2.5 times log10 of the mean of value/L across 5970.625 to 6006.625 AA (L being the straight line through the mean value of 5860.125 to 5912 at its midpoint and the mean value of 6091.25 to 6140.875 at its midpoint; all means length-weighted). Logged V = -0.04 mag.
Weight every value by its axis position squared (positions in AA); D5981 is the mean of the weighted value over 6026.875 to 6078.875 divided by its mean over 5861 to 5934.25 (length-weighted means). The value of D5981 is 1.19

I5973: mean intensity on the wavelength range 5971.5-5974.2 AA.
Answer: 10.3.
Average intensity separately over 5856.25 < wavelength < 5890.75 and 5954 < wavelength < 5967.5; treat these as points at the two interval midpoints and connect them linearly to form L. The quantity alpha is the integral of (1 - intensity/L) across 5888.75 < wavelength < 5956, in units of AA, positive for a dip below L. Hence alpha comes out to 2.9 AA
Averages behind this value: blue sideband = 9.7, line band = 9.68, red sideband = 10.4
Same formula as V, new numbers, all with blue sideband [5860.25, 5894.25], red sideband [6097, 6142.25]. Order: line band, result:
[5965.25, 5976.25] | -0.05 mag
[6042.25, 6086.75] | -0.03 mag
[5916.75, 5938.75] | -0.04 mag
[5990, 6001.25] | -0.05 mag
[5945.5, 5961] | -0.02 mag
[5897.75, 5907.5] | -0.01 mag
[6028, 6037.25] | 0.00 mag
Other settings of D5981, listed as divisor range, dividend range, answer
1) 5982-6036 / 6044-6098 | 1.07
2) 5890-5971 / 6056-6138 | 1.15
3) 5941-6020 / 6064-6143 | 1.09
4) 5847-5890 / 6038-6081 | 1.21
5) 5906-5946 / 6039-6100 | 1.15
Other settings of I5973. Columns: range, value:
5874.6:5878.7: 10.3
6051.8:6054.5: 13.5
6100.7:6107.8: 11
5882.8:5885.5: 9.25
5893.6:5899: 9.01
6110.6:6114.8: 10.9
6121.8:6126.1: 10.4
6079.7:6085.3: 10.3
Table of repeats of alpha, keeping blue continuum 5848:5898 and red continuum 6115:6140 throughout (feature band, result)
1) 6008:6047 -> 0.8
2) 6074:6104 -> 0.9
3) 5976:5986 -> -0.1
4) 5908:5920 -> 0.3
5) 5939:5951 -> -0.3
